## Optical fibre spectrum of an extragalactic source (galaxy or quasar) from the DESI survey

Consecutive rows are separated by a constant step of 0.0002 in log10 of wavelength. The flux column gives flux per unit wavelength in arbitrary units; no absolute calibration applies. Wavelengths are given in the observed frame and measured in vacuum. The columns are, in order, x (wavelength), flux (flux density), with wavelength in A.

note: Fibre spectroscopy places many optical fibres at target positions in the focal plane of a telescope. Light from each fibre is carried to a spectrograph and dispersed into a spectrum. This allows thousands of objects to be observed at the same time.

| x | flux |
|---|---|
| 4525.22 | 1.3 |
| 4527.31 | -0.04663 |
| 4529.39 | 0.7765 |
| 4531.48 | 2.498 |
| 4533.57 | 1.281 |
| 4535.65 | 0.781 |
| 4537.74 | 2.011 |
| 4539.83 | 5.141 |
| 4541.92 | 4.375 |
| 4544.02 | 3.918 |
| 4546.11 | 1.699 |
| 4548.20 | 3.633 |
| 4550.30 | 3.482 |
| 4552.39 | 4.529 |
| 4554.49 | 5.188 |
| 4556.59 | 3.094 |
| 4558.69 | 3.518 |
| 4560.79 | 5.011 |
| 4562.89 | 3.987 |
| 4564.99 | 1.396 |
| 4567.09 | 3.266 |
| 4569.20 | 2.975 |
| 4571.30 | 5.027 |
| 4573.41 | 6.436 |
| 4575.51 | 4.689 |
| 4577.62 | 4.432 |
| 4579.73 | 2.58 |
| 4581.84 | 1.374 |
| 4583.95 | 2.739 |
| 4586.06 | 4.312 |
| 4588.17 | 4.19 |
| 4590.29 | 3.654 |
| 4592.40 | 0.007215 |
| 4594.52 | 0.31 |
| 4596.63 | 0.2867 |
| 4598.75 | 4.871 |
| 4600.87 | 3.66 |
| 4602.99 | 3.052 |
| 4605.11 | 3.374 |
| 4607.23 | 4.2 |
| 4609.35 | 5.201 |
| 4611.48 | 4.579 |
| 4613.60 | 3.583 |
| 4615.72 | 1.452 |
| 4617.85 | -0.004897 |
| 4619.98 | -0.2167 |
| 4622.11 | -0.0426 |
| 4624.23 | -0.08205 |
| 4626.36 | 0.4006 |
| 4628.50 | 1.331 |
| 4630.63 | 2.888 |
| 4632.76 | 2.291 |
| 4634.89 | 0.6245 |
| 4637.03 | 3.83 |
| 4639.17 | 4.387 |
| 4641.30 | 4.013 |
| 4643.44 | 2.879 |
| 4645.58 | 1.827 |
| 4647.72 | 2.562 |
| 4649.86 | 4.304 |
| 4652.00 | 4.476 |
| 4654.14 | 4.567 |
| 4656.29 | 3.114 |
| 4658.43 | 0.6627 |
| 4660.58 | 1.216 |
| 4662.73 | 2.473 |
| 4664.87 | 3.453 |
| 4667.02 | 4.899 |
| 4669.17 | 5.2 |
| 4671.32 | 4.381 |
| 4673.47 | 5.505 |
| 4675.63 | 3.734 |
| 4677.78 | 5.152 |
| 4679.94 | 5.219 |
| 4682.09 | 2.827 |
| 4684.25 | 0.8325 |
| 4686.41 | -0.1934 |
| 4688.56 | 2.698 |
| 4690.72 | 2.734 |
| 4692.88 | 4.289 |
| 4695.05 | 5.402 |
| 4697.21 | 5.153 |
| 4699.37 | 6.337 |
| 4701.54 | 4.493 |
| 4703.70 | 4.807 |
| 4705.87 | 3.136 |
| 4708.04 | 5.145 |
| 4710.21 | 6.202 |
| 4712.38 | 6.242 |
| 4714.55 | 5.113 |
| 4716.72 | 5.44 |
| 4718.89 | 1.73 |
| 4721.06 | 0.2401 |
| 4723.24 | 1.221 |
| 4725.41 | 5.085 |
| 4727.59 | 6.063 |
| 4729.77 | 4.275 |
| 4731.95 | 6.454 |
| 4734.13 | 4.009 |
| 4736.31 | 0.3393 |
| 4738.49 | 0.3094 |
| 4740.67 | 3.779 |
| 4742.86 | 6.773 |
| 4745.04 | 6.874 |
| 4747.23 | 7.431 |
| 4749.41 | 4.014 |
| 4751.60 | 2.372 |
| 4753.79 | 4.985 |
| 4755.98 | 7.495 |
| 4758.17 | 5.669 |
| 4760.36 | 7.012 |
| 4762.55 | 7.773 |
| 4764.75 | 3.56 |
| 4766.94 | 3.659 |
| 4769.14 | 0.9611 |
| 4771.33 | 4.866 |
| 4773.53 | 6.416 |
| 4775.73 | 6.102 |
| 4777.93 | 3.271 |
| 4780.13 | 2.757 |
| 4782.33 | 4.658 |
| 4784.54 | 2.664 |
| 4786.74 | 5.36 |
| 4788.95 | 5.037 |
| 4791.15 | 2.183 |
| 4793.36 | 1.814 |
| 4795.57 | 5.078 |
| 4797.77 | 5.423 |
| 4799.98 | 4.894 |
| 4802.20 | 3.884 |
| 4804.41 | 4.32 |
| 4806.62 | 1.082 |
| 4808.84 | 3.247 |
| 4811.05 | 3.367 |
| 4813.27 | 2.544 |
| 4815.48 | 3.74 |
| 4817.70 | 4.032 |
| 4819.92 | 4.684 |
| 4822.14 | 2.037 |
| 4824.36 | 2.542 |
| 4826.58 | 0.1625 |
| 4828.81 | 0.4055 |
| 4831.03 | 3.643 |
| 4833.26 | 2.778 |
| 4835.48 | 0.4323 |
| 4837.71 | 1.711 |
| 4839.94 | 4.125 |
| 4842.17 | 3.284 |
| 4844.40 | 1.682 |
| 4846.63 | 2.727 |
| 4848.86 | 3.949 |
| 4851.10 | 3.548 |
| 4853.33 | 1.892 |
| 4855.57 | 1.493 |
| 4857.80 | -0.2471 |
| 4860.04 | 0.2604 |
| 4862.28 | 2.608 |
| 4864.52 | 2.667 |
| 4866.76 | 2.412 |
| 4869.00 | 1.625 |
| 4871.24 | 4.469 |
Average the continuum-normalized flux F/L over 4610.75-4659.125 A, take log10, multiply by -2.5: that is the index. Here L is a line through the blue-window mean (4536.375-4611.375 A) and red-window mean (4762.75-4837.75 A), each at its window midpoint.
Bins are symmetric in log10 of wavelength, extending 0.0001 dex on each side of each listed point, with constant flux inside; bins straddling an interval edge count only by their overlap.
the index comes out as 0.43 mag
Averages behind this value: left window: 3.48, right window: 3.41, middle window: 2.32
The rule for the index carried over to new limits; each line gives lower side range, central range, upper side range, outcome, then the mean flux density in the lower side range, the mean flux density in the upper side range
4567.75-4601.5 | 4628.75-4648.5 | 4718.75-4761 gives 0.293 mag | 3.21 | 4.34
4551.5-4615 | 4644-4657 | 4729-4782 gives 0.143 mag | 3.5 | 4.63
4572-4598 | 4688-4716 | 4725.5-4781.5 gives -0.150 mag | 2.97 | 4.7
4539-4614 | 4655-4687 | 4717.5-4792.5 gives 0.193 mag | 3.54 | 4.27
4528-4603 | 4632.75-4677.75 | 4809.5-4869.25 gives -0.179 mag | 3.16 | 2.39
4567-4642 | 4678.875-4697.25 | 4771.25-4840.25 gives -0.032 mag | 2.75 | 3.38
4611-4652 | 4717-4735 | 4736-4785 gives 0.076 mag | 2.17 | 4.6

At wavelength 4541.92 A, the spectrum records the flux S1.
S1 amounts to 4.375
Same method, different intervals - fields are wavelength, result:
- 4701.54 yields 4.493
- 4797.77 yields 5.423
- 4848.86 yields 3.949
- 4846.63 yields 2.727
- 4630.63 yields 2.888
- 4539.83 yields 5.141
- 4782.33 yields 4.658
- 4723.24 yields 1.221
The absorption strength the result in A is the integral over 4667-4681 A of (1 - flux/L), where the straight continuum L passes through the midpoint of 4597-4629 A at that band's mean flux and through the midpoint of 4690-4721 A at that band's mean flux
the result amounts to -3.8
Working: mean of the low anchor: 2.33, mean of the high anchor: 4.6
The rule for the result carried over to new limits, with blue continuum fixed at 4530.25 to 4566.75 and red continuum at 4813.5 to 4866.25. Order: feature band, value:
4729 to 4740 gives -1.6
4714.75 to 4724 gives 0.9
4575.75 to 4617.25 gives 0.8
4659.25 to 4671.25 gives -2.4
